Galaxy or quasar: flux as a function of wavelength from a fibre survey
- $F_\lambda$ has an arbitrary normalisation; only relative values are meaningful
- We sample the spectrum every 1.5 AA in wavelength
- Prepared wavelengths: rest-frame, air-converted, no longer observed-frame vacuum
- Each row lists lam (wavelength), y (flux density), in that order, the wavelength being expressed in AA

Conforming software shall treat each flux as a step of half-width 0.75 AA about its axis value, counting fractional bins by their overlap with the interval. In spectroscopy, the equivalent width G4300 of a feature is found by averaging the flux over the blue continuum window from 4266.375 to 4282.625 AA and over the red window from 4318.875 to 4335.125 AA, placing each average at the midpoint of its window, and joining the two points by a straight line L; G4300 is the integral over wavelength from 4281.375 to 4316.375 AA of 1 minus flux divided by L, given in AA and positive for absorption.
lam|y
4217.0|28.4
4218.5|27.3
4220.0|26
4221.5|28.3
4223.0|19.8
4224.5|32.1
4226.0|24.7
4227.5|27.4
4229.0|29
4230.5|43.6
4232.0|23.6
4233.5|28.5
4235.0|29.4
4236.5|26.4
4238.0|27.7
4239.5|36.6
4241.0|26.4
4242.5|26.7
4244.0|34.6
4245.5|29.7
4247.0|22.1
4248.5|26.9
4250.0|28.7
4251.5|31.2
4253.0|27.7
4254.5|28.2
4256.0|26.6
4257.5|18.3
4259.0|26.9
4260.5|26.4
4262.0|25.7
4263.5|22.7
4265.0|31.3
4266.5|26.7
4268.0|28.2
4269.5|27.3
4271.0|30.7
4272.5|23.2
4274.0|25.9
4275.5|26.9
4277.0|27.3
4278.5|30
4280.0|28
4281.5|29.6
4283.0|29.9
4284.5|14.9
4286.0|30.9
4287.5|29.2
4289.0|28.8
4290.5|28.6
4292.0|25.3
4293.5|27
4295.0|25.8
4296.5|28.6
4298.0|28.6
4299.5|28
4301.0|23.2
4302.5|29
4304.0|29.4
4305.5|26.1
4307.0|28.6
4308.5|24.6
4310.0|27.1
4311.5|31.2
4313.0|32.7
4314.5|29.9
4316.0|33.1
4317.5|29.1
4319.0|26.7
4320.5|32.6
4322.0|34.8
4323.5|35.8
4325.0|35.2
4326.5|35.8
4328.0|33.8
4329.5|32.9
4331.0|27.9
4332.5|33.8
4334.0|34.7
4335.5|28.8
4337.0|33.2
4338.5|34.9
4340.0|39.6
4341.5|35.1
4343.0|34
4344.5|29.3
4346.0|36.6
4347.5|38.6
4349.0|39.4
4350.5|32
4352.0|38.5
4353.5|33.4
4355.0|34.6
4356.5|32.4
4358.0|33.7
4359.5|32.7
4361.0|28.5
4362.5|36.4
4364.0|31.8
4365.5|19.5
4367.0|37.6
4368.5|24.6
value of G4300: 2.8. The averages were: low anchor 27.7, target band 27.8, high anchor 33.2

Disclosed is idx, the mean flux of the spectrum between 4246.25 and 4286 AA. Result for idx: 26.7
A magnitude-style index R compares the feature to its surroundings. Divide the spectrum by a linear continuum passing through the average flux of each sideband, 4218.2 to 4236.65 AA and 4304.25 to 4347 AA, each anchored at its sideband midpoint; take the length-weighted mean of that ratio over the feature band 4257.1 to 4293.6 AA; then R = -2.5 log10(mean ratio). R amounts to 0.124 mag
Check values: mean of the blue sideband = 28.2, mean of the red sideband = 32.1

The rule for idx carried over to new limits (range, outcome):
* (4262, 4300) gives 27.3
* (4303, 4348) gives 32.1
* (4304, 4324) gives 30.1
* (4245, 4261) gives 26.6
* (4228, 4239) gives 29.8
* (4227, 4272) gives 28.1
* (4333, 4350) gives 34.9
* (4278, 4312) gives 27.4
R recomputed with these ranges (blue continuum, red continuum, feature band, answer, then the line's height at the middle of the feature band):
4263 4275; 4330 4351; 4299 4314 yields 0.10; 30.8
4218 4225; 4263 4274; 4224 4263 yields -0.06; 26.8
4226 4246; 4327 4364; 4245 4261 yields 0.15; 30.4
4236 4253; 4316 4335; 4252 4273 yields 0.12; 29.7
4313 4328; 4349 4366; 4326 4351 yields -0.05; 32.6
